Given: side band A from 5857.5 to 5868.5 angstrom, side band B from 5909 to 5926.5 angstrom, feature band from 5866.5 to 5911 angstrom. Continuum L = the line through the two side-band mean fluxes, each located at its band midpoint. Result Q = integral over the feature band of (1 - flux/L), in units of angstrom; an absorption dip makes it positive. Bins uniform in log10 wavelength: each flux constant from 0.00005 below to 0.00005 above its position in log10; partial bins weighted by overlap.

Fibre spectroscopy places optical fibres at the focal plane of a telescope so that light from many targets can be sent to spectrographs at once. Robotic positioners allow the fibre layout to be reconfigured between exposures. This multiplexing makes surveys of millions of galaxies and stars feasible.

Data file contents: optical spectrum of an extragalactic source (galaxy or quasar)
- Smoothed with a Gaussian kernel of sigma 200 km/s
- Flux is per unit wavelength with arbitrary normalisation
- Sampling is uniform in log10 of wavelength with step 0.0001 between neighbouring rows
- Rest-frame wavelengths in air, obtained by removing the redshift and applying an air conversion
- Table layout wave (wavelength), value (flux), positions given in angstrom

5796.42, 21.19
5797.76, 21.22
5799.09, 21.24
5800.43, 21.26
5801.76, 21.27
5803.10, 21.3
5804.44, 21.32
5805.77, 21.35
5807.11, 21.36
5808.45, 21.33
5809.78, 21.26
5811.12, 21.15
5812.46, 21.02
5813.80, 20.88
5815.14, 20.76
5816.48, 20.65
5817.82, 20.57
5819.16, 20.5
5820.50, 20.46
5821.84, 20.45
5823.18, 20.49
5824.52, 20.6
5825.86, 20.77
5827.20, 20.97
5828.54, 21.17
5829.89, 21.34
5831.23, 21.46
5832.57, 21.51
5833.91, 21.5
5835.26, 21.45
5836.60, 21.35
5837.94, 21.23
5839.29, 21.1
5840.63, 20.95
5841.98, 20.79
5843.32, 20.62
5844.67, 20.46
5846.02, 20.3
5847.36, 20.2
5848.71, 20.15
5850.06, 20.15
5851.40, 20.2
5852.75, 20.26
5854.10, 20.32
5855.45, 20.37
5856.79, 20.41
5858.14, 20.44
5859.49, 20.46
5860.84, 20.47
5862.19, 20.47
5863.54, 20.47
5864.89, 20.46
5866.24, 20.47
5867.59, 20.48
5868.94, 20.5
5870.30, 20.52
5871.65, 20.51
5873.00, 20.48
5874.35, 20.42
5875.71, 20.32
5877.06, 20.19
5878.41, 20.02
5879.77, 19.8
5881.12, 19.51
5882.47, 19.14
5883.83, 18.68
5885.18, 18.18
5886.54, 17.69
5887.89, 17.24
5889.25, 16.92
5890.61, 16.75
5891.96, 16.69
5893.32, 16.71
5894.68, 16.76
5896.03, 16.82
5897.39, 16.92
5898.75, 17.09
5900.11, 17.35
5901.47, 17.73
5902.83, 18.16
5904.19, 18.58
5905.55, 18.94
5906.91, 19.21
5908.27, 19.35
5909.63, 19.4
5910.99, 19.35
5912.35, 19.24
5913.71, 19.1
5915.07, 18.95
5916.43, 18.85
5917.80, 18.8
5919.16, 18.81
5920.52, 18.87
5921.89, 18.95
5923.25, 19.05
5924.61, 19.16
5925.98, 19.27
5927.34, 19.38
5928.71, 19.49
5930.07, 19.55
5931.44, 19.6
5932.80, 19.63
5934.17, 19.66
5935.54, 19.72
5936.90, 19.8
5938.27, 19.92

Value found 2.5 angstrom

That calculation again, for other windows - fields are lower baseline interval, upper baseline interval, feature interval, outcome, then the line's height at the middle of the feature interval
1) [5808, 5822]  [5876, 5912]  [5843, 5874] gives -1.6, 19.4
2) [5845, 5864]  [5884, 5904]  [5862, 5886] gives -1.5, 18.8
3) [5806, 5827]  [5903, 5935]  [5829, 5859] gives -0.5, 20.4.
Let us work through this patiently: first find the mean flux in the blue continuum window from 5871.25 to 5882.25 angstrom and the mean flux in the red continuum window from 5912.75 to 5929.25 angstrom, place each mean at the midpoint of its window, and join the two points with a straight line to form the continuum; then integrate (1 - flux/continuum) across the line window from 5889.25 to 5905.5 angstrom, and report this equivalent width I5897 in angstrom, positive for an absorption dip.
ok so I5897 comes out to 1.93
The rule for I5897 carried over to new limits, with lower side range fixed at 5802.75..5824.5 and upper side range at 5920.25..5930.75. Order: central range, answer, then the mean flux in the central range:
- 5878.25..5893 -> 1.26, 18.1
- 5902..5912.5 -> 0.27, 19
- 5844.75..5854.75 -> 0.06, 20.2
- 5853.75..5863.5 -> -0.09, 20.4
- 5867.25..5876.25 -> -0.19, 20.4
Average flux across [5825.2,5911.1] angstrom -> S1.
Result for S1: 19.7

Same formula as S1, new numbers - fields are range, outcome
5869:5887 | 19.7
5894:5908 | 17.8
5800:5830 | 21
